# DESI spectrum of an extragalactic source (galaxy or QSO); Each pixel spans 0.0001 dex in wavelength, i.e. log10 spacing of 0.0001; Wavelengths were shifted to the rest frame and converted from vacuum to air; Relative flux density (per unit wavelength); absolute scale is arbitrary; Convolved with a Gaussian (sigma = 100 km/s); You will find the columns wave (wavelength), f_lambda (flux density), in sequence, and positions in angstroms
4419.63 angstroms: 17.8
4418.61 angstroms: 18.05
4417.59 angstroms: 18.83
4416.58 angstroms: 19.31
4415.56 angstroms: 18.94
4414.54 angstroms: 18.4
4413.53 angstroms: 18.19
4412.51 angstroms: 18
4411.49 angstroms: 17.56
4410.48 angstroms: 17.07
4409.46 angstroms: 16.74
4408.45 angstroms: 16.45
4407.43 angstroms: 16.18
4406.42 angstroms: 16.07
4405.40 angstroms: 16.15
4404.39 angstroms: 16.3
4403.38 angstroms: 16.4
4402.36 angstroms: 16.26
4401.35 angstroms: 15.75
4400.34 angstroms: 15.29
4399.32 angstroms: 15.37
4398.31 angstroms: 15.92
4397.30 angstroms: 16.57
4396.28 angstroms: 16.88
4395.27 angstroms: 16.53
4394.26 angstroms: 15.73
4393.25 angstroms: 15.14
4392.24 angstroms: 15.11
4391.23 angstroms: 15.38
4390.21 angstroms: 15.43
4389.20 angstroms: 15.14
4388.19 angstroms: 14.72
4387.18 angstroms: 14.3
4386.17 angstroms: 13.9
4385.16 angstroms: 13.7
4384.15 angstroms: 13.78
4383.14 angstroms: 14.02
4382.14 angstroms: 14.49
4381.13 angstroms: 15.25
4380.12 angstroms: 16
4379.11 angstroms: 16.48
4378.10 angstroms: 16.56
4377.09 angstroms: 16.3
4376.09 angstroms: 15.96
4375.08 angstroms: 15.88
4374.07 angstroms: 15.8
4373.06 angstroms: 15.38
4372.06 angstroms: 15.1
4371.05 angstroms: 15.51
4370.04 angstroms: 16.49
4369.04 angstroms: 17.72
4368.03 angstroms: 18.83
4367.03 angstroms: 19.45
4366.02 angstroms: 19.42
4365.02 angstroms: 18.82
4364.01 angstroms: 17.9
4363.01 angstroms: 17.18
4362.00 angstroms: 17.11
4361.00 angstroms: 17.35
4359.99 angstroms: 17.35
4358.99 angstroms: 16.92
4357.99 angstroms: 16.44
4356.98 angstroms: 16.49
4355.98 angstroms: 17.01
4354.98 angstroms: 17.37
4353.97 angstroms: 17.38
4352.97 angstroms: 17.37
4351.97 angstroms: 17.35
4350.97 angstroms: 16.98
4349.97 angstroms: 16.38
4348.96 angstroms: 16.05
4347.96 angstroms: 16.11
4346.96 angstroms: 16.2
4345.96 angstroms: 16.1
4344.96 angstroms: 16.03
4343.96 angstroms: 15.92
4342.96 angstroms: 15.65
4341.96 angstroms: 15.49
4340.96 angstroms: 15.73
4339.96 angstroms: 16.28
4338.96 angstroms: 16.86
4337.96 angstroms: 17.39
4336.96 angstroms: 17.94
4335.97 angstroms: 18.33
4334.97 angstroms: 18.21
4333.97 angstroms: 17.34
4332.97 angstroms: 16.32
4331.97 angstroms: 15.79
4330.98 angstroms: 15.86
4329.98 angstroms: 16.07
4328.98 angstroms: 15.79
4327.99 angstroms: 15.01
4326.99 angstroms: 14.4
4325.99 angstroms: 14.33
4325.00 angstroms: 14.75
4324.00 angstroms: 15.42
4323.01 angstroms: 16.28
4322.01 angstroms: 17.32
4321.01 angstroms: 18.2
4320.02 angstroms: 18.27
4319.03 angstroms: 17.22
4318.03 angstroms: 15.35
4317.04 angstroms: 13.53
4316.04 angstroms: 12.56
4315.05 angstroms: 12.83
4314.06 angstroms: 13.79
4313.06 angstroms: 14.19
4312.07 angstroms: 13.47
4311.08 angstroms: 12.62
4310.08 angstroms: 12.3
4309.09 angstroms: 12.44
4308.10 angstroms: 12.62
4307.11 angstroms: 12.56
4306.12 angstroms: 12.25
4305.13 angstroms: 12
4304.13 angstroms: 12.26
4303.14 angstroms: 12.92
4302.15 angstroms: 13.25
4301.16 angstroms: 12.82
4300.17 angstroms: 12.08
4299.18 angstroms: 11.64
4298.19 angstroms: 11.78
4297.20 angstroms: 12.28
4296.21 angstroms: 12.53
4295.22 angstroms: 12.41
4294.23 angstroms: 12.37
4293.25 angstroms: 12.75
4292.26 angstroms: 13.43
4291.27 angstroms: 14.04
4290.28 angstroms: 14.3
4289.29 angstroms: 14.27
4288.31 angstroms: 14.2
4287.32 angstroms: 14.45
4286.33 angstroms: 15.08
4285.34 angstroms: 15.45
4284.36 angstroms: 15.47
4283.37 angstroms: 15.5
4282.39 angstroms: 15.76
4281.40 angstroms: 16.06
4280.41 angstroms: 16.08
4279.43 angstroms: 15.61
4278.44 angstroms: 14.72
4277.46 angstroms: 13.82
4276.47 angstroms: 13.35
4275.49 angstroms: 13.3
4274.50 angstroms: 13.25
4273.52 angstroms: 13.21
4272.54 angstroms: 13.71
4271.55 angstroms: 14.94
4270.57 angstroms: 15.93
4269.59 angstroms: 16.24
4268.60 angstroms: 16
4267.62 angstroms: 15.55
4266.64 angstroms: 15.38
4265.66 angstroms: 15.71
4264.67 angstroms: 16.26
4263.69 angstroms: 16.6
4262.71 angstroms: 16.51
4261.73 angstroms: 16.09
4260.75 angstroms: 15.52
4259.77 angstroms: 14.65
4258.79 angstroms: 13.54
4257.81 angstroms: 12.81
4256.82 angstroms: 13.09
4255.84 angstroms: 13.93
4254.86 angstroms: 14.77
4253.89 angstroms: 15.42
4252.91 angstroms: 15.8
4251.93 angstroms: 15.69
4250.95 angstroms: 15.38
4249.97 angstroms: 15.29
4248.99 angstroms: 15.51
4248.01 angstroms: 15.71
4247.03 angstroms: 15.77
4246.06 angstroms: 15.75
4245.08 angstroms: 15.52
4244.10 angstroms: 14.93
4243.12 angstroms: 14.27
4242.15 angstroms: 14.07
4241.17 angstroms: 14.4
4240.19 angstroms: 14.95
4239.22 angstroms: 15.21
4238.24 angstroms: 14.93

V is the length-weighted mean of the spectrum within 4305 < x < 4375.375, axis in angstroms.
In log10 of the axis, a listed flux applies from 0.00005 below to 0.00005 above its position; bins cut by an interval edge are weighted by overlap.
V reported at 16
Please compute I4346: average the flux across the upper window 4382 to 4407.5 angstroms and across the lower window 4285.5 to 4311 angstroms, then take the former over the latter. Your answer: 1.2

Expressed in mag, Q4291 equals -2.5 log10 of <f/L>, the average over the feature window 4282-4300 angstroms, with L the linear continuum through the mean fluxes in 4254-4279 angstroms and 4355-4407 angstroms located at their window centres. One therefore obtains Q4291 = 0.10 mag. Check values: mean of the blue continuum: 14.8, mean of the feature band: 13.7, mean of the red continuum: 16.1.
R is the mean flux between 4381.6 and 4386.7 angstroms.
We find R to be 14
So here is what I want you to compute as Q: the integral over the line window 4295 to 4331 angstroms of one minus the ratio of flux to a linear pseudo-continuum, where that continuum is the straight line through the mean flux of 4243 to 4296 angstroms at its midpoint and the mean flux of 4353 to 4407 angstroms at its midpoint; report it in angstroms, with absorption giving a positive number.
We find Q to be 3.4 angstroms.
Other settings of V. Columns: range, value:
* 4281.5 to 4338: 14.4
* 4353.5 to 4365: 17.2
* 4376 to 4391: 15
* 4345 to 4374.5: 17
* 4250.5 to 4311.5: 14.1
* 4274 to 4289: 14.8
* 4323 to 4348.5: 16.1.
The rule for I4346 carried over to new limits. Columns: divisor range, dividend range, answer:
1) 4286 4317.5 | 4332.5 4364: 1.29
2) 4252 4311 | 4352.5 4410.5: 1.15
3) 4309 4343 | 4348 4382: 1.08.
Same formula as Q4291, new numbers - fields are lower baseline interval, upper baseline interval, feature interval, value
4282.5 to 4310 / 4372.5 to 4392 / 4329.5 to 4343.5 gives -0.18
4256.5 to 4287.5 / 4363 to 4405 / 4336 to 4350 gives -0.05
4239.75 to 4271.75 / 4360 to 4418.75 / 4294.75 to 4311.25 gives 0.25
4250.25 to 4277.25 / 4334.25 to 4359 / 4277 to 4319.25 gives 0.15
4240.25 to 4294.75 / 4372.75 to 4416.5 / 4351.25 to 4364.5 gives -0.10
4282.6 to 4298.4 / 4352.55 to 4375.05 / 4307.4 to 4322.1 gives 0.05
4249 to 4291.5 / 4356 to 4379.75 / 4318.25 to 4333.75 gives 0.00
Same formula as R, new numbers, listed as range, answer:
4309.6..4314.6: 13.3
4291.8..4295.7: 12.8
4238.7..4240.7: 15.1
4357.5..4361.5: 17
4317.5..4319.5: 16.2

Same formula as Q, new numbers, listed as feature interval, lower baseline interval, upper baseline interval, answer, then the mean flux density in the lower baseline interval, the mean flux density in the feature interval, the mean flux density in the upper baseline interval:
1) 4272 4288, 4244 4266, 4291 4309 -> -1.12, 15.2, 14.7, 12.5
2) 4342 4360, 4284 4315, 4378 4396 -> -2.87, 13.1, 16.6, 15.1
